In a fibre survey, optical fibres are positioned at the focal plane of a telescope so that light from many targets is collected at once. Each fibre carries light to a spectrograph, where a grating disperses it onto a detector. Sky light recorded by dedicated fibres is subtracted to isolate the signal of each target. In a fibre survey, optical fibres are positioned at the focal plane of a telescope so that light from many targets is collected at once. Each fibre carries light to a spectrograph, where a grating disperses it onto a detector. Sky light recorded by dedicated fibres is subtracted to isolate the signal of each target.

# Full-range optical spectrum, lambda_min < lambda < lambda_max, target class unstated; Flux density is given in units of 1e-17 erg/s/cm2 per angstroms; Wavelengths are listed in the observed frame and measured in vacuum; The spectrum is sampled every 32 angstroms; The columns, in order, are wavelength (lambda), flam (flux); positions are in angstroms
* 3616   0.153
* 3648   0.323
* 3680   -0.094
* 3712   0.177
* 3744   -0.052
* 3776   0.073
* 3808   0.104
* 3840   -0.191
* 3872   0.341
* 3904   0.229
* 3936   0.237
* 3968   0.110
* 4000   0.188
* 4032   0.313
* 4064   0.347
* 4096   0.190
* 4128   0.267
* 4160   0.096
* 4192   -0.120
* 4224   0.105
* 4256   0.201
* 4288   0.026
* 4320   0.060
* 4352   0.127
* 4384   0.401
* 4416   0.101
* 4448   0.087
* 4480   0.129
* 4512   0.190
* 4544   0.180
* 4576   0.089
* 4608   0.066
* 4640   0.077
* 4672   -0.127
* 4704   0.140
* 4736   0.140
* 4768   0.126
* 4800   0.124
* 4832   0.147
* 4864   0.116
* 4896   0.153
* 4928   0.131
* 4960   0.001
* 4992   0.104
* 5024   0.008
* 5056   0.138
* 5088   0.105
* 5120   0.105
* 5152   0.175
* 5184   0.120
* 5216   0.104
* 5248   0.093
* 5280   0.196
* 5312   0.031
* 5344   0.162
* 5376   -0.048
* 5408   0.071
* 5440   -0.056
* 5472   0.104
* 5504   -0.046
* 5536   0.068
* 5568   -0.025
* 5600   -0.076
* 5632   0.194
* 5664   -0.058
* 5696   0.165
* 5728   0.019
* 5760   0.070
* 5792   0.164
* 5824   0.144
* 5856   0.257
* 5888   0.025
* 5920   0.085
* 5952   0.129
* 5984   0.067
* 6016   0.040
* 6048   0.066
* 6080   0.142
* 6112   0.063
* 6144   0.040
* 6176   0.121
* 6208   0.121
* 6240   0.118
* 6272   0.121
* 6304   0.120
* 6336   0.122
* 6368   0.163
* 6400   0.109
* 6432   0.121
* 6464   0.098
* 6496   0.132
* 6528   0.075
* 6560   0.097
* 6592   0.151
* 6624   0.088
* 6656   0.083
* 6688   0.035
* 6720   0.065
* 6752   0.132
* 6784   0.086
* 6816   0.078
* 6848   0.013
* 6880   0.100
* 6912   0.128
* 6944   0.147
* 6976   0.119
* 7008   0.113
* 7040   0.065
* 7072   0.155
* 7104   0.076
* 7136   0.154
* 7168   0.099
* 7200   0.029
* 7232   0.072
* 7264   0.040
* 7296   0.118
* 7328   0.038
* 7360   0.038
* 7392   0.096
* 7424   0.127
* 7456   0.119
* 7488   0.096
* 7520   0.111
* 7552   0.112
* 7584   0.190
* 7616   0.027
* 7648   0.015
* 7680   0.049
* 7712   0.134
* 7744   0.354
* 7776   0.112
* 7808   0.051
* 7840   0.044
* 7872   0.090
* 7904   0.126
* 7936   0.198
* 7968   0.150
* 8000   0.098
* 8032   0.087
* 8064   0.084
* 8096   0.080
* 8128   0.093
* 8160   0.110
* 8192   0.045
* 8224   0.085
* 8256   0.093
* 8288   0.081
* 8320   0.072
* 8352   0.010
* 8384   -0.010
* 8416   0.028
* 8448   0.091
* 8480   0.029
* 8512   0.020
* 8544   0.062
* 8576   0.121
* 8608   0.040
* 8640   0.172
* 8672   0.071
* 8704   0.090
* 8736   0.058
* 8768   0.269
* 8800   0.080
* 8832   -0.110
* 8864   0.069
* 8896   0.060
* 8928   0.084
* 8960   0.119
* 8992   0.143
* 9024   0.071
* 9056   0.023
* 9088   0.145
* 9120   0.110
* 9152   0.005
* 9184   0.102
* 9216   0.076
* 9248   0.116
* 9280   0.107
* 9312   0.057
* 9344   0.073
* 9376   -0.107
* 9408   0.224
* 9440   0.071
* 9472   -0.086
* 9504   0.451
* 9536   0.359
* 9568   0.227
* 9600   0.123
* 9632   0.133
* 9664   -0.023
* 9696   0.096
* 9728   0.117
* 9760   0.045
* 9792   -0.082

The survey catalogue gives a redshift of 1.562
